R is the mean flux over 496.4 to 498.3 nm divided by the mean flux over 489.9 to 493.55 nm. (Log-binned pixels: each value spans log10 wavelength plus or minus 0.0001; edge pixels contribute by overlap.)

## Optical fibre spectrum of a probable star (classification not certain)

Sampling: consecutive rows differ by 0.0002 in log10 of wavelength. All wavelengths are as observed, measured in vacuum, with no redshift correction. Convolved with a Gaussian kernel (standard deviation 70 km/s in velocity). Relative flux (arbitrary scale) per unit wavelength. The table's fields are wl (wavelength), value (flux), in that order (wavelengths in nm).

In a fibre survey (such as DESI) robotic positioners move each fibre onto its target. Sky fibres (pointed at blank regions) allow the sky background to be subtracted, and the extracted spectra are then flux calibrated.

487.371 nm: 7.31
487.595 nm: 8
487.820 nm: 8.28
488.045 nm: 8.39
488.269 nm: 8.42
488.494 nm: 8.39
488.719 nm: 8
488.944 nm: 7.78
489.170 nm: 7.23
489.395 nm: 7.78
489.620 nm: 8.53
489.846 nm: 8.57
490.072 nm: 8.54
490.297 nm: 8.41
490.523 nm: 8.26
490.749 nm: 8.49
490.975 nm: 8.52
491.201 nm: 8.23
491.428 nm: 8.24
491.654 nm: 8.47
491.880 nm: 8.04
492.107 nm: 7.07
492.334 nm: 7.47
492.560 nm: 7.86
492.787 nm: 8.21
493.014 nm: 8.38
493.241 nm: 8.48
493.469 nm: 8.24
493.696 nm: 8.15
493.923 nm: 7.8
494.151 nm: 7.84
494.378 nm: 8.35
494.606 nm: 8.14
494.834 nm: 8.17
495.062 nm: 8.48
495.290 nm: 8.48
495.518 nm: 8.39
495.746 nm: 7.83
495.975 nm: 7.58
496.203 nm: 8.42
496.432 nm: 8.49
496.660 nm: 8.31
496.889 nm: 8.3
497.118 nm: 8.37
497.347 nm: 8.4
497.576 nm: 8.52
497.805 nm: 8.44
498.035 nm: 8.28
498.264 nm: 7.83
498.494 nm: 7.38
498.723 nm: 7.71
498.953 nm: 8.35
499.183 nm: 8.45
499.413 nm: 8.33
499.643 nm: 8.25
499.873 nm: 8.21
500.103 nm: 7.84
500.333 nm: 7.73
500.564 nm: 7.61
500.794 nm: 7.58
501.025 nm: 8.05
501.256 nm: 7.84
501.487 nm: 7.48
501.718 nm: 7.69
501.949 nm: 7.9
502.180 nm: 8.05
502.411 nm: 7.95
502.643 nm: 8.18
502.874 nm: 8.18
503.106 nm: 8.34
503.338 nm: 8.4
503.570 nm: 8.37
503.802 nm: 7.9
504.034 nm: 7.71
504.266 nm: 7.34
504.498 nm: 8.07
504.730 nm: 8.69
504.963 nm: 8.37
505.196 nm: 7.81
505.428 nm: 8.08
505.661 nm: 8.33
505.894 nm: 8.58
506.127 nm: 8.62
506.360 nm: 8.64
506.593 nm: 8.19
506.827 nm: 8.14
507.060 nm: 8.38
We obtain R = 1.02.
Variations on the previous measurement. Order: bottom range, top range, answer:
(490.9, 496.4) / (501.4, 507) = 1.00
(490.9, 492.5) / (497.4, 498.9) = 1.01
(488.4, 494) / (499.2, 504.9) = 0.98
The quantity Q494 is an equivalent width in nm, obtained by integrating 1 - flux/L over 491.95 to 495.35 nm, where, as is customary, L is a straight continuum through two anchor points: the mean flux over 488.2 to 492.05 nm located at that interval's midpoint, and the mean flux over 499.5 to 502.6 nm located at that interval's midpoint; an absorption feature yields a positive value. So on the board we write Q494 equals 0.013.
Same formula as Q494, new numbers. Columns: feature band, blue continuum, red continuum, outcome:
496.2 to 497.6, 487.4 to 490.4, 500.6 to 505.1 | -0.06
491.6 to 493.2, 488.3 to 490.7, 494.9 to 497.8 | 0.06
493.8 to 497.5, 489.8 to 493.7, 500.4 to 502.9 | -0.07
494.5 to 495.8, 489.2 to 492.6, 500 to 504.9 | -0.03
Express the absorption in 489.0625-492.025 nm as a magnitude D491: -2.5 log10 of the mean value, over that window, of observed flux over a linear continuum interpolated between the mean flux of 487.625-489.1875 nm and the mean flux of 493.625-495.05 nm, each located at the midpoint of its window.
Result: -0.02 mag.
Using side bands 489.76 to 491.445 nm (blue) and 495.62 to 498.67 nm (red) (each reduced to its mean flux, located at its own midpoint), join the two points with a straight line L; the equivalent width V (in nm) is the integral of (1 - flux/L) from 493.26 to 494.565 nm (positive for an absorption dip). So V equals 0.027 nm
